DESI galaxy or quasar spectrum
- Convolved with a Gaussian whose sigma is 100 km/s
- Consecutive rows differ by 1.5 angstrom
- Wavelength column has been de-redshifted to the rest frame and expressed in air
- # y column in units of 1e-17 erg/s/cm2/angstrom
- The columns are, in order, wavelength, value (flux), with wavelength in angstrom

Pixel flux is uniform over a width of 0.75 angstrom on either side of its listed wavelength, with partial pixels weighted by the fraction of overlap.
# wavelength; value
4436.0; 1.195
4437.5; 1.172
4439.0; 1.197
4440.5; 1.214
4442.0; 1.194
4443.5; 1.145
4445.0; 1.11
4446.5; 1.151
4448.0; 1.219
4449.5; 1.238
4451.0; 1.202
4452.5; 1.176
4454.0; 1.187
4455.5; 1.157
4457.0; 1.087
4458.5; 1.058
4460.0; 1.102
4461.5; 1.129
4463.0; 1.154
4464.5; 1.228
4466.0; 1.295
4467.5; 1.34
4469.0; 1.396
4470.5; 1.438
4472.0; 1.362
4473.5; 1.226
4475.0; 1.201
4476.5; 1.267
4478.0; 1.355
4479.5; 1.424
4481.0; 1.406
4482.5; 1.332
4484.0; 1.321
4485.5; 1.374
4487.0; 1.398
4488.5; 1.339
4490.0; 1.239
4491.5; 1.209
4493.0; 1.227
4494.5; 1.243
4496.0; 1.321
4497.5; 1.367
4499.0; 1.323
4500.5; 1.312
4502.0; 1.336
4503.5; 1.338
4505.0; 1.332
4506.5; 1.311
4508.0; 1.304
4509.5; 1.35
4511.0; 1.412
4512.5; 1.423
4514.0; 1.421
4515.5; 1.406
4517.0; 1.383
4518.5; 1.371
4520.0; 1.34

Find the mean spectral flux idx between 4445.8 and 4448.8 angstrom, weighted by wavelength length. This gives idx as 1.19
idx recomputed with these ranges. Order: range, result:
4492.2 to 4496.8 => 1.26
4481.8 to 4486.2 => 1.34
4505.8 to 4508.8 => 1.31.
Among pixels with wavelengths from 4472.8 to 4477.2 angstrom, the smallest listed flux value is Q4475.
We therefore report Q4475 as 1.201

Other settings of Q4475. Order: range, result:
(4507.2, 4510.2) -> 1.304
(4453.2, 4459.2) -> 1.058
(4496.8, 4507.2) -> 1.311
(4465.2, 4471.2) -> 1.295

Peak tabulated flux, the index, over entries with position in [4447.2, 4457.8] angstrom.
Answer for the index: 1.238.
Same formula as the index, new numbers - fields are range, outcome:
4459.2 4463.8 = 1.154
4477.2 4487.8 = 1.424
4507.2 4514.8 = 1.423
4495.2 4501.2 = 1.367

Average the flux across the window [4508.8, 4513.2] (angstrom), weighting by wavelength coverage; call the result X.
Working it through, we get 1.4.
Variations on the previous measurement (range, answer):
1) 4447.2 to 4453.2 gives 1.21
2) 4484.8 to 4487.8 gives 1.39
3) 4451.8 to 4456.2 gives 1.17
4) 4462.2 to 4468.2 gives 1.25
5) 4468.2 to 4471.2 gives 1.42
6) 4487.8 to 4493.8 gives 1.25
